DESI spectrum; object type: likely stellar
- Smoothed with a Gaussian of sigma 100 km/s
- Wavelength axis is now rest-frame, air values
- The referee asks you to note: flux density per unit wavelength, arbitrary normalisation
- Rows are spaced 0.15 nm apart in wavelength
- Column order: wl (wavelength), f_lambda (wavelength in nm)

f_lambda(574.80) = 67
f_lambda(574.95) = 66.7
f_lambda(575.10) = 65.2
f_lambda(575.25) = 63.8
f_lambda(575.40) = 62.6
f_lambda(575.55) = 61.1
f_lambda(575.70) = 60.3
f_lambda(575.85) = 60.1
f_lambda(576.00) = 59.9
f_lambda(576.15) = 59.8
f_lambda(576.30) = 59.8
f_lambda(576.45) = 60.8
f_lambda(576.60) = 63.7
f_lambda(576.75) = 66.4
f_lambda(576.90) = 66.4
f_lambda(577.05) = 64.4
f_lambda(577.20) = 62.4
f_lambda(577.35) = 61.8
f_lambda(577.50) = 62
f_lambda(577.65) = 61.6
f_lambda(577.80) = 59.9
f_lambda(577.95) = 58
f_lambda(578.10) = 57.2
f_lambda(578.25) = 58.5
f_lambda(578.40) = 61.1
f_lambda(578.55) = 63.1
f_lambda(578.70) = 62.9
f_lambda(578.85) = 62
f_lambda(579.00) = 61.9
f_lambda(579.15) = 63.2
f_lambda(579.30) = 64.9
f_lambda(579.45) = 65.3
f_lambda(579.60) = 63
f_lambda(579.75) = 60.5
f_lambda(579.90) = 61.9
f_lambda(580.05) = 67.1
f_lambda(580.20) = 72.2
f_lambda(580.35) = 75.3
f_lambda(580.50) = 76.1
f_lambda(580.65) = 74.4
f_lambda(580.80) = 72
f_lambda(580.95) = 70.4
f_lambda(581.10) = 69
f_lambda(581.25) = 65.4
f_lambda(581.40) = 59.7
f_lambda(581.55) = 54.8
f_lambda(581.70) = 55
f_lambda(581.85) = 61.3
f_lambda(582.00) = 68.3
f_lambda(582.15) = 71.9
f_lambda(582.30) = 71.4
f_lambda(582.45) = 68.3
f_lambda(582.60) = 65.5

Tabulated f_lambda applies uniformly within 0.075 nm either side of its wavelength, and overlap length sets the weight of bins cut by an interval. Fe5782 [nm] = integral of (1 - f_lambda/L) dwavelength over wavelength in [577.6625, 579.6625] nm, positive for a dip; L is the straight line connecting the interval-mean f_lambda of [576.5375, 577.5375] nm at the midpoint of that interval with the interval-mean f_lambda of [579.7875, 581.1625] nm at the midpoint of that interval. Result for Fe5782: 0.165 nm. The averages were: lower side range 63.9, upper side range 70.7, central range 61.6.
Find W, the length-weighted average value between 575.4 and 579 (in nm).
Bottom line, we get 61.5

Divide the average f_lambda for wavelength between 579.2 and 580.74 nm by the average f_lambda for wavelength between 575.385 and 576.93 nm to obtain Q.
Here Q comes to 1.10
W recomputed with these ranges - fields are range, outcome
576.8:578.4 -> 61.3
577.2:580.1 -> 61.9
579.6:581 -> 69.6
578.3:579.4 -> 62.7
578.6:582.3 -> 65.9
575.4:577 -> 61.9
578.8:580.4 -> 65.1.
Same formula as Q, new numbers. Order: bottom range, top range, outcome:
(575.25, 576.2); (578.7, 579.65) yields 1.04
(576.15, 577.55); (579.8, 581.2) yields 1.12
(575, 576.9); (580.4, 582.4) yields 1.08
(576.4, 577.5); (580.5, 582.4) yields 1.05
